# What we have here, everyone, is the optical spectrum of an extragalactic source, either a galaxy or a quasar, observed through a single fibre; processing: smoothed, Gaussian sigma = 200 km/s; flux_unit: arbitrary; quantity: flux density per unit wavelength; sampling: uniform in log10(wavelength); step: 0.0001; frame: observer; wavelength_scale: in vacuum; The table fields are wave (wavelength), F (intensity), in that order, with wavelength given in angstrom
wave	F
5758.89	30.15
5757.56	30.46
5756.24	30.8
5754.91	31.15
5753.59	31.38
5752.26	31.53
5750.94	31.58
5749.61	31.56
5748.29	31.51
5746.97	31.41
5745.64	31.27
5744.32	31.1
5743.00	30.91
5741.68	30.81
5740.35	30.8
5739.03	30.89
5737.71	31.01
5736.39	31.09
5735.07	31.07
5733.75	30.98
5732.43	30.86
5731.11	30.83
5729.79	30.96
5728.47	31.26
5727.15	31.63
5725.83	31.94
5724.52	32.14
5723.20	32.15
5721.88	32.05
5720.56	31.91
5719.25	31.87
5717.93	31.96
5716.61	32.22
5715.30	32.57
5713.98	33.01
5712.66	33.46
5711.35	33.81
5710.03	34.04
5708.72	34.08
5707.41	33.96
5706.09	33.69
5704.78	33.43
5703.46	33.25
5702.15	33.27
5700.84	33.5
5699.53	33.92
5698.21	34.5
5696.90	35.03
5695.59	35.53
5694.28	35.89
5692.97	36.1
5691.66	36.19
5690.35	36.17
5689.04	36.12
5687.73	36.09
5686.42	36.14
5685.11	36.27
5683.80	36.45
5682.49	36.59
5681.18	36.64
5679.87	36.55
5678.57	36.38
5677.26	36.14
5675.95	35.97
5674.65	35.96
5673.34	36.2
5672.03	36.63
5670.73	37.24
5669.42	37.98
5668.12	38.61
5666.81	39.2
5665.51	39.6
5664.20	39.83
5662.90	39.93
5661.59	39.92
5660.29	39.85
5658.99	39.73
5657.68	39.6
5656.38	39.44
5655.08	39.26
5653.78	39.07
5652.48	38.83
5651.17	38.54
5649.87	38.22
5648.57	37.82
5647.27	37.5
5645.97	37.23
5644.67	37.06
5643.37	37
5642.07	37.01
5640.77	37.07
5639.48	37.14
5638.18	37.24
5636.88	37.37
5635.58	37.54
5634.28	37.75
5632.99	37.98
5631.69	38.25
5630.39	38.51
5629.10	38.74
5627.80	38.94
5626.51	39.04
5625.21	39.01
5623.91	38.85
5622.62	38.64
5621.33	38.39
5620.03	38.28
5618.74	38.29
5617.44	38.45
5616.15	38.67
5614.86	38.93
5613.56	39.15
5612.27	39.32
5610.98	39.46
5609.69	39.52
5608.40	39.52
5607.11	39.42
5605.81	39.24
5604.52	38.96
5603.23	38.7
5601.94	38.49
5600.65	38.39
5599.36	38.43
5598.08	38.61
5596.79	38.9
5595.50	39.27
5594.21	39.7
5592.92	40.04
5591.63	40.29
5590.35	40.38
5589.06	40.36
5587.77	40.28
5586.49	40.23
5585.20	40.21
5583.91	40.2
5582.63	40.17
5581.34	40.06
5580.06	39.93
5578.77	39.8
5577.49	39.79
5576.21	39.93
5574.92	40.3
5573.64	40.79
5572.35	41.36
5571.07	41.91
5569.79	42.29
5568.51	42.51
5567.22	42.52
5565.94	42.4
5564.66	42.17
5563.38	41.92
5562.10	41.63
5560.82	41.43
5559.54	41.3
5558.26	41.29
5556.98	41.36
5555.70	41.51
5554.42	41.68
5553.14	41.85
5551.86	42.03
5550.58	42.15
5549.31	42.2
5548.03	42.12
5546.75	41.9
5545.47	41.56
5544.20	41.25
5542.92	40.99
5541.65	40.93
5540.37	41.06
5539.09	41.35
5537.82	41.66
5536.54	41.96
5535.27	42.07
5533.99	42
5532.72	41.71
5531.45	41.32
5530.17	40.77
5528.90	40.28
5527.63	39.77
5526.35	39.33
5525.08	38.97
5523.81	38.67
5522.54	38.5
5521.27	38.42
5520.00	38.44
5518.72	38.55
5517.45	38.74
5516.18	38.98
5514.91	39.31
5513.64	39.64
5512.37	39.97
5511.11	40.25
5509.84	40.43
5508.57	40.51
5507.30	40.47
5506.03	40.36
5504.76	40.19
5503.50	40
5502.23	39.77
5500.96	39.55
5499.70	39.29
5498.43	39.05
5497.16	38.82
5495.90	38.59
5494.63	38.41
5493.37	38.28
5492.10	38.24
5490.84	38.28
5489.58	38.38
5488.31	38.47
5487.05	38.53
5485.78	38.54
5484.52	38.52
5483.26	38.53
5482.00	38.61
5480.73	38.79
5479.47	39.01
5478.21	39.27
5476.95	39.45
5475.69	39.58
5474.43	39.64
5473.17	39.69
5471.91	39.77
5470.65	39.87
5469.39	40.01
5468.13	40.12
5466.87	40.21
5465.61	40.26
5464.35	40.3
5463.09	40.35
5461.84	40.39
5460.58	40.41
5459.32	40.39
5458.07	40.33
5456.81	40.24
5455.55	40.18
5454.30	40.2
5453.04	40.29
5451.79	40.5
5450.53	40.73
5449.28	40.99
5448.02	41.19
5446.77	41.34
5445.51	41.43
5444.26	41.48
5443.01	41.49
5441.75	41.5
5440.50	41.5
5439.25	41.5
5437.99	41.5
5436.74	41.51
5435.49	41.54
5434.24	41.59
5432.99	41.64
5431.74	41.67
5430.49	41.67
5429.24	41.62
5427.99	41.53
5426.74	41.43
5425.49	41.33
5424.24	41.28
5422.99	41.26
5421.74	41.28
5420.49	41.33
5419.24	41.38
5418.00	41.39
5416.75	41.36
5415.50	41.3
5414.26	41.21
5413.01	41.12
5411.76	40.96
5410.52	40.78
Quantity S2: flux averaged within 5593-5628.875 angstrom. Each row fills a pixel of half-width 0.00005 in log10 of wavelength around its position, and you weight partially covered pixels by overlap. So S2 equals 38.9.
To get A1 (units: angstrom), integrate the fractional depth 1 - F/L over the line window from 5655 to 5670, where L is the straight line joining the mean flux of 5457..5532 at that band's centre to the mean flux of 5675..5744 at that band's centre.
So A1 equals -2.0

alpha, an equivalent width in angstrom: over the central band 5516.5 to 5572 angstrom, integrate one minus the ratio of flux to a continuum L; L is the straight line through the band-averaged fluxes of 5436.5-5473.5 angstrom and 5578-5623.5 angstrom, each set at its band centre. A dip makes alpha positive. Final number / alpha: -1.7 angstrom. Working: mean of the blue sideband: 40.6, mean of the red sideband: 39.3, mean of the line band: 41.1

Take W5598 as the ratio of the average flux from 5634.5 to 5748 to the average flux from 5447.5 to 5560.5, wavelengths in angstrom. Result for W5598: 0.9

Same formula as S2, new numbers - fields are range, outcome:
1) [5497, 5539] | 40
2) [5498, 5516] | 39.9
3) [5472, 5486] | 39.1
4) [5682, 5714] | 34.8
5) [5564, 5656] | 39.2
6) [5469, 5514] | 39.3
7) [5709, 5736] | 32.1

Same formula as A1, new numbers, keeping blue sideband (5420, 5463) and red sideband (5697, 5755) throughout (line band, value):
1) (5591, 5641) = -4.3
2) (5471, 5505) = 0.6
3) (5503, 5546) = -2.0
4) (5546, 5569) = -2.7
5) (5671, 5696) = -2.1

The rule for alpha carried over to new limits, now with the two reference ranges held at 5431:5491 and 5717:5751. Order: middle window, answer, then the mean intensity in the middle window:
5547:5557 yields -1.2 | 41.9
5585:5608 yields -2.3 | 39.4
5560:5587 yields -3.3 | 41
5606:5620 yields -1.5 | 39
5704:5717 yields -0.5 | 33.4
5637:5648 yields -0.9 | 37.2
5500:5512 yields -0.4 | 40.2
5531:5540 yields -0.9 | 41.7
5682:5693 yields -1.1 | 36.2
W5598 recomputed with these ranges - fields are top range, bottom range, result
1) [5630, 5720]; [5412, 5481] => 0.89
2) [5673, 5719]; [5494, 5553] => 0.87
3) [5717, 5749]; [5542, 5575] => 0.75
